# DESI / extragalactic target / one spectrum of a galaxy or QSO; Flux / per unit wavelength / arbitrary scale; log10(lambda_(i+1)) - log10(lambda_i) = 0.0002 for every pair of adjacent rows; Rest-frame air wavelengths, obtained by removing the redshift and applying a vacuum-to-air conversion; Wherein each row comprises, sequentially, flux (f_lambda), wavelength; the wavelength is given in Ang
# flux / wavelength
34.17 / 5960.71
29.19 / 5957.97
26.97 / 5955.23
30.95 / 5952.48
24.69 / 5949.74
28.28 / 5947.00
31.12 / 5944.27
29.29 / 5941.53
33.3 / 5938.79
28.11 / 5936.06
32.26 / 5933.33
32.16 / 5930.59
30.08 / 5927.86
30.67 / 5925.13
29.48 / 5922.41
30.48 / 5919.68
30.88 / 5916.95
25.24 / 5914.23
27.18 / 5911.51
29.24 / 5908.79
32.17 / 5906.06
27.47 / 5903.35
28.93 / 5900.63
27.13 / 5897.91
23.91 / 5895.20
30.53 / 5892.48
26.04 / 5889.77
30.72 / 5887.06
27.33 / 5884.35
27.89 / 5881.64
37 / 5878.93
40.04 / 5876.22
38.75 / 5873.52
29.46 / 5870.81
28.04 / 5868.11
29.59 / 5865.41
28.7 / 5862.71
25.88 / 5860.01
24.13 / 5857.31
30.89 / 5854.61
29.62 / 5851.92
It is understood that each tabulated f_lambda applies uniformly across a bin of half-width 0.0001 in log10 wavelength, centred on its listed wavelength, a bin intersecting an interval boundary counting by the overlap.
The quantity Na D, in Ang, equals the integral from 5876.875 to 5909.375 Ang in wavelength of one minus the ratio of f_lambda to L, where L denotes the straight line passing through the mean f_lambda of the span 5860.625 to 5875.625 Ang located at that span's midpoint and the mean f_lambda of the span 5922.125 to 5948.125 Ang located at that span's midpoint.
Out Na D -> 1.7 Ang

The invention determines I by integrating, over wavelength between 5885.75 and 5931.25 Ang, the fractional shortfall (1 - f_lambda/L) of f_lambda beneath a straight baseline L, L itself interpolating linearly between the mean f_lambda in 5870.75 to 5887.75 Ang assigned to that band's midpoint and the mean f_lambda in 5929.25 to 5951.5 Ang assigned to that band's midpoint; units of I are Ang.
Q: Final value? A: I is 3.98 Ang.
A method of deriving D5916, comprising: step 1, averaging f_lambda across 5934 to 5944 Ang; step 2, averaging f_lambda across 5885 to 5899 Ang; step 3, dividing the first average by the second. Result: 1.1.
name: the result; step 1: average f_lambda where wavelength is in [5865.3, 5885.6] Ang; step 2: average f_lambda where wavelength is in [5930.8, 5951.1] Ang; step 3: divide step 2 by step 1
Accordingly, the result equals 0.92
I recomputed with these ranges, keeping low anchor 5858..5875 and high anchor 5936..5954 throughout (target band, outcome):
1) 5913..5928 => 0.1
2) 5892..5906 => 0.9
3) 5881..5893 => 0.6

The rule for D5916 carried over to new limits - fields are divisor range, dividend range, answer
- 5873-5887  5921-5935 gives 0.92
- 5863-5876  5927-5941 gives 0.97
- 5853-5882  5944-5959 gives 0.91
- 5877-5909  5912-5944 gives 1.03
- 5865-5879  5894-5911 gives 0.83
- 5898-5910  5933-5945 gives 1.05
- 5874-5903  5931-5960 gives 0.98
